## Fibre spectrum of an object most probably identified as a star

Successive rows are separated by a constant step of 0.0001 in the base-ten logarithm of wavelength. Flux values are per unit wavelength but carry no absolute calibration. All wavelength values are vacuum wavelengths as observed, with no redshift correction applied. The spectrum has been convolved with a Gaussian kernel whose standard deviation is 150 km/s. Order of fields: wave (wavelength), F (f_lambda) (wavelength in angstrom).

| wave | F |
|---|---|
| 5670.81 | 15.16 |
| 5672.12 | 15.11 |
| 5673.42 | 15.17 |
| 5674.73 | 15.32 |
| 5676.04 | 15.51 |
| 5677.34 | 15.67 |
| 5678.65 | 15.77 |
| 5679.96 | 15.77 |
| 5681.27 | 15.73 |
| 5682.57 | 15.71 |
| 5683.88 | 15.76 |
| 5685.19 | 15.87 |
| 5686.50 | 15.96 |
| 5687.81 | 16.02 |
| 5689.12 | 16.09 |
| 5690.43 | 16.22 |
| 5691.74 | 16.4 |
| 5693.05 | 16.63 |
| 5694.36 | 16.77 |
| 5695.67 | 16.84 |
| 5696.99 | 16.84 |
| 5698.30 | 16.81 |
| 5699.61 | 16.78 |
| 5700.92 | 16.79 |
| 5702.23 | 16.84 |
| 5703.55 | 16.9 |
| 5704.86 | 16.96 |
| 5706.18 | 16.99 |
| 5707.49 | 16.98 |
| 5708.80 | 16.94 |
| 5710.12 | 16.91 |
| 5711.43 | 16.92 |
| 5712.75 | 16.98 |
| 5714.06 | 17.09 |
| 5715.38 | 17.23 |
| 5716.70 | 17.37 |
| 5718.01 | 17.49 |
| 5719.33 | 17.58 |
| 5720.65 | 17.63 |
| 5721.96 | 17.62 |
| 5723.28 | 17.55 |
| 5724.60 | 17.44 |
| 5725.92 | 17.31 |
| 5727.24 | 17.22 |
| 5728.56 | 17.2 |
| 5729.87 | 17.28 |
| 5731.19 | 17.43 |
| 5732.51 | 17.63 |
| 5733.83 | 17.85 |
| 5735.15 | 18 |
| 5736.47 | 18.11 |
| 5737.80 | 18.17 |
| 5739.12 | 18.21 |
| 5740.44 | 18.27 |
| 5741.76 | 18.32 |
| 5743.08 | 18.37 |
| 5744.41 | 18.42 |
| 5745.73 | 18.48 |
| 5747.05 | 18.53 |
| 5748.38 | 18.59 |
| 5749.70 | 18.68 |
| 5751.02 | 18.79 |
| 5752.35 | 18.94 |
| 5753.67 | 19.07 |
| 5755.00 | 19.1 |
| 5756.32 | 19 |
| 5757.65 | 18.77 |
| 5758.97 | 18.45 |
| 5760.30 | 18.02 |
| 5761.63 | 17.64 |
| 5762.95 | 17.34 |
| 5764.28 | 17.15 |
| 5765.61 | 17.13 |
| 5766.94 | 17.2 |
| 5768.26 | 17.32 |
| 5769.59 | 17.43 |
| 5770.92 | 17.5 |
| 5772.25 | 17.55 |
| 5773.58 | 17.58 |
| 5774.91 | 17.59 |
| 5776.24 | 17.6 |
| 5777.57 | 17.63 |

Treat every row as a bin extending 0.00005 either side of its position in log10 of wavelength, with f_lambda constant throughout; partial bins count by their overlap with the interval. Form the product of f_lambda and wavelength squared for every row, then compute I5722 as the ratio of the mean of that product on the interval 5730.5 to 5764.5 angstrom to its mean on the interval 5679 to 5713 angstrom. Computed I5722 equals 1.1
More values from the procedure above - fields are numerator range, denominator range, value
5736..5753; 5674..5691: 1.19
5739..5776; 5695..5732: 1.07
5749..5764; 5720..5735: 1.07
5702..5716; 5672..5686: 1.10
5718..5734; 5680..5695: 1.10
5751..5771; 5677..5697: 1.15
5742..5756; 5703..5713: 1.12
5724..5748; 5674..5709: 1.11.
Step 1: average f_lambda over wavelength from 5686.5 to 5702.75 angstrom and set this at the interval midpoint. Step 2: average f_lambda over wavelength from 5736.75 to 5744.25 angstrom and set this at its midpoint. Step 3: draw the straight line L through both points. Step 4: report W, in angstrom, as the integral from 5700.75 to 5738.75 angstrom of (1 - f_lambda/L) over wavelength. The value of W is 0.3 angstrom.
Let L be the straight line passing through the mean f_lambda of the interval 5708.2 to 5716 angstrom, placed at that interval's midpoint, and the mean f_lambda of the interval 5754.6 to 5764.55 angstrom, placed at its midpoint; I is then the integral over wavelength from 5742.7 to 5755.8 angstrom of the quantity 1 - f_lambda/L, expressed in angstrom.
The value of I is -0.6 angstrom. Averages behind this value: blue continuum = 17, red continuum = 18.2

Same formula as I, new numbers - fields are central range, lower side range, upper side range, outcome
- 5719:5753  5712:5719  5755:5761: -0.2 angstrom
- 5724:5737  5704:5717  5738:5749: 0.2 angstrom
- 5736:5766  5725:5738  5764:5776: -1.5 angstrom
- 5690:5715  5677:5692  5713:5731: -0.3 angstrom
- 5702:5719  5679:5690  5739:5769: -0.3 angstrom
